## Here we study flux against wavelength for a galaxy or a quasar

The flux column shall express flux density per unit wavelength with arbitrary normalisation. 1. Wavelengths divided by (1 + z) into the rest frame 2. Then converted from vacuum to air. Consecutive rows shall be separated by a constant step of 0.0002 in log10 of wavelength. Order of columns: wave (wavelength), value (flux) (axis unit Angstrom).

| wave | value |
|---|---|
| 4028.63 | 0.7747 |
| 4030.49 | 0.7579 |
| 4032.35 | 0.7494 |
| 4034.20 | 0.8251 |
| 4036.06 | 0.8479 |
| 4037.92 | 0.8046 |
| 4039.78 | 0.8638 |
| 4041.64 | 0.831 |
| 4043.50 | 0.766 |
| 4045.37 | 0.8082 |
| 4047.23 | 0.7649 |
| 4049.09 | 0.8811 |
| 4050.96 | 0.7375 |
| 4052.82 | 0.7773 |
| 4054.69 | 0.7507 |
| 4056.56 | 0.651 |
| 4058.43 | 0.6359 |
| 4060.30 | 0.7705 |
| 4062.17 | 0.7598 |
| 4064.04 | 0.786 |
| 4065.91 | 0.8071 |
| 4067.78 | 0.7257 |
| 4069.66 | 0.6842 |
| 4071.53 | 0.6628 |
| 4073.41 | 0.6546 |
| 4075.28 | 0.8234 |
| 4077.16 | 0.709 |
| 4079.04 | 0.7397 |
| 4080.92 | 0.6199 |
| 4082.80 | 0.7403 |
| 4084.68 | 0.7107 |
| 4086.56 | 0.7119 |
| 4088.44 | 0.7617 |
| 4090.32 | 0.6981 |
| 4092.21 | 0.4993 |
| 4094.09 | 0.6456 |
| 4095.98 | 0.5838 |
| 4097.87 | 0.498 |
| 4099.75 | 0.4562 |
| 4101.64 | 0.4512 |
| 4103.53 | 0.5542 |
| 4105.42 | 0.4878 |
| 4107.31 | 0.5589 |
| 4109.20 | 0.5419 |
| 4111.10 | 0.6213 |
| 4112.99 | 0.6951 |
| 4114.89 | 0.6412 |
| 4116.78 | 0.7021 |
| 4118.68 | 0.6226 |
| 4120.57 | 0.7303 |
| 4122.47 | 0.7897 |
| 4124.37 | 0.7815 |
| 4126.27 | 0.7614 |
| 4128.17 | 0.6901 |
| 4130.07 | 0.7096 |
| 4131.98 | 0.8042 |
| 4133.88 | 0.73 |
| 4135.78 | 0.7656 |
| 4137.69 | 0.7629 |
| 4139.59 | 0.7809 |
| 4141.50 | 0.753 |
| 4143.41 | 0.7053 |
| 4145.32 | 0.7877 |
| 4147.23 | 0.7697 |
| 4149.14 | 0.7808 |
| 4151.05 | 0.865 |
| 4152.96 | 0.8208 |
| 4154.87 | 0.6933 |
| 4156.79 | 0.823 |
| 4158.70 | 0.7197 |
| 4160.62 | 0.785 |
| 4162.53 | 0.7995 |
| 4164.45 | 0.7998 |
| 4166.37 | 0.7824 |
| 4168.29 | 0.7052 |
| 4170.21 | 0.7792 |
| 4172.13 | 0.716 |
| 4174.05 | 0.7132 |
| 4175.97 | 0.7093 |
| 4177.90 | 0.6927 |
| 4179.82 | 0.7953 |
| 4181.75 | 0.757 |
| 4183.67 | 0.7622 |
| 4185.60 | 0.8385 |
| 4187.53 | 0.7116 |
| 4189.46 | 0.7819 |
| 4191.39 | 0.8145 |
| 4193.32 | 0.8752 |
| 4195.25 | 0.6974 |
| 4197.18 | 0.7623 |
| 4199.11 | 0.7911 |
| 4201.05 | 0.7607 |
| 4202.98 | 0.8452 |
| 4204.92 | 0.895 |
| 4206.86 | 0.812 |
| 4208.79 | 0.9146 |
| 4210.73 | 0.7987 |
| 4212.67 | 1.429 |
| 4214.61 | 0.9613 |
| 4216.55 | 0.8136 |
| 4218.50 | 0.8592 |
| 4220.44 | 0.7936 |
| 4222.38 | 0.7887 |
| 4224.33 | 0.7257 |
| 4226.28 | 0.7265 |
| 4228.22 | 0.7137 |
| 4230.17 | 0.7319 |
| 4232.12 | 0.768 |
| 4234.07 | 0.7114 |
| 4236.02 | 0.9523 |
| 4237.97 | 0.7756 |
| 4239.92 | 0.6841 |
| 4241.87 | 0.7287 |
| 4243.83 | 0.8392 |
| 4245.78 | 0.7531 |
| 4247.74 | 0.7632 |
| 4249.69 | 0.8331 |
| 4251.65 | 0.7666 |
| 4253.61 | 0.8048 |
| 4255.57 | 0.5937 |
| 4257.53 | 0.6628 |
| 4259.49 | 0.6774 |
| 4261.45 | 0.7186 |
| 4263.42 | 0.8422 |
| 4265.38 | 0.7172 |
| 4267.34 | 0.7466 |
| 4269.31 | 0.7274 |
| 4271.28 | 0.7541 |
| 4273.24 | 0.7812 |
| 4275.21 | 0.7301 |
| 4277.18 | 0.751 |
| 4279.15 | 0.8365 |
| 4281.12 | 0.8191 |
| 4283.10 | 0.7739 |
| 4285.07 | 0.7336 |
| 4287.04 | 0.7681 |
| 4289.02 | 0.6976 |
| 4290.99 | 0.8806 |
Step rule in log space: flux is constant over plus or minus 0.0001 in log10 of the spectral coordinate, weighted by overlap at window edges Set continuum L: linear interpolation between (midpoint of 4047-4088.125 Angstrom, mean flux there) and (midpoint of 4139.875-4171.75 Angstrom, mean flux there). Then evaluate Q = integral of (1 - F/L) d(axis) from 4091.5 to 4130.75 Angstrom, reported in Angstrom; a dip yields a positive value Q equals 6.9 Angstrom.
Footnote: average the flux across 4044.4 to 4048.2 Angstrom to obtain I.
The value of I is 0.787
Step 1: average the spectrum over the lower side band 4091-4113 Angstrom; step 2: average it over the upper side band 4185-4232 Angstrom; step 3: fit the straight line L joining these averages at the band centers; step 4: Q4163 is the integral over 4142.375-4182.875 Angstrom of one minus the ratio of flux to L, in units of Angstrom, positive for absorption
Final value -3.4 Angstrom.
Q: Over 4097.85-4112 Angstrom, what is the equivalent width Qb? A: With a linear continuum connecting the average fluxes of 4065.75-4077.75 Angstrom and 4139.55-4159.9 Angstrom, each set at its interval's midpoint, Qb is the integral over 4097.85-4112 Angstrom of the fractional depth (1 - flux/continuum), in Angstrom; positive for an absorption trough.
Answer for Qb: 4.2 Angstrom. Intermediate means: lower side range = 0.719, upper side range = 0.772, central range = 0.522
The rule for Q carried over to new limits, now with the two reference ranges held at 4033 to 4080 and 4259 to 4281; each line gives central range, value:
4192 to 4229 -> -4.0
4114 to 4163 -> 0.5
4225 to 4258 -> 0.1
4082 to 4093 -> 1.1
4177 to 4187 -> -0.1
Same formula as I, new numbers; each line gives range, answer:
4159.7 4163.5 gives 0.793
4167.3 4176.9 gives 0.725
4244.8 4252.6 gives 0.78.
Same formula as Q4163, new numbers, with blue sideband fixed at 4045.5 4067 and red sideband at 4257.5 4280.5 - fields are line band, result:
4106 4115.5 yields 1.89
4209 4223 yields -3.19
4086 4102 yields 3.50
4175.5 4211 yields -1.80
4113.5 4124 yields 0.75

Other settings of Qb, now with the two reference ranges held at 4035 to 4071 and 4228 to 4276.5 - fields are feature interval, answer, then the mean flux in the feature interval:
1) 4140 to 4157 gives -0.32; 0.775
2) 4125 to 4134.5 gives 0.28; 0.741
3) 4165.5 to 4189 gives 0.34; 0.747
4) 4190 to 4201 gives -0.42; 0.786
